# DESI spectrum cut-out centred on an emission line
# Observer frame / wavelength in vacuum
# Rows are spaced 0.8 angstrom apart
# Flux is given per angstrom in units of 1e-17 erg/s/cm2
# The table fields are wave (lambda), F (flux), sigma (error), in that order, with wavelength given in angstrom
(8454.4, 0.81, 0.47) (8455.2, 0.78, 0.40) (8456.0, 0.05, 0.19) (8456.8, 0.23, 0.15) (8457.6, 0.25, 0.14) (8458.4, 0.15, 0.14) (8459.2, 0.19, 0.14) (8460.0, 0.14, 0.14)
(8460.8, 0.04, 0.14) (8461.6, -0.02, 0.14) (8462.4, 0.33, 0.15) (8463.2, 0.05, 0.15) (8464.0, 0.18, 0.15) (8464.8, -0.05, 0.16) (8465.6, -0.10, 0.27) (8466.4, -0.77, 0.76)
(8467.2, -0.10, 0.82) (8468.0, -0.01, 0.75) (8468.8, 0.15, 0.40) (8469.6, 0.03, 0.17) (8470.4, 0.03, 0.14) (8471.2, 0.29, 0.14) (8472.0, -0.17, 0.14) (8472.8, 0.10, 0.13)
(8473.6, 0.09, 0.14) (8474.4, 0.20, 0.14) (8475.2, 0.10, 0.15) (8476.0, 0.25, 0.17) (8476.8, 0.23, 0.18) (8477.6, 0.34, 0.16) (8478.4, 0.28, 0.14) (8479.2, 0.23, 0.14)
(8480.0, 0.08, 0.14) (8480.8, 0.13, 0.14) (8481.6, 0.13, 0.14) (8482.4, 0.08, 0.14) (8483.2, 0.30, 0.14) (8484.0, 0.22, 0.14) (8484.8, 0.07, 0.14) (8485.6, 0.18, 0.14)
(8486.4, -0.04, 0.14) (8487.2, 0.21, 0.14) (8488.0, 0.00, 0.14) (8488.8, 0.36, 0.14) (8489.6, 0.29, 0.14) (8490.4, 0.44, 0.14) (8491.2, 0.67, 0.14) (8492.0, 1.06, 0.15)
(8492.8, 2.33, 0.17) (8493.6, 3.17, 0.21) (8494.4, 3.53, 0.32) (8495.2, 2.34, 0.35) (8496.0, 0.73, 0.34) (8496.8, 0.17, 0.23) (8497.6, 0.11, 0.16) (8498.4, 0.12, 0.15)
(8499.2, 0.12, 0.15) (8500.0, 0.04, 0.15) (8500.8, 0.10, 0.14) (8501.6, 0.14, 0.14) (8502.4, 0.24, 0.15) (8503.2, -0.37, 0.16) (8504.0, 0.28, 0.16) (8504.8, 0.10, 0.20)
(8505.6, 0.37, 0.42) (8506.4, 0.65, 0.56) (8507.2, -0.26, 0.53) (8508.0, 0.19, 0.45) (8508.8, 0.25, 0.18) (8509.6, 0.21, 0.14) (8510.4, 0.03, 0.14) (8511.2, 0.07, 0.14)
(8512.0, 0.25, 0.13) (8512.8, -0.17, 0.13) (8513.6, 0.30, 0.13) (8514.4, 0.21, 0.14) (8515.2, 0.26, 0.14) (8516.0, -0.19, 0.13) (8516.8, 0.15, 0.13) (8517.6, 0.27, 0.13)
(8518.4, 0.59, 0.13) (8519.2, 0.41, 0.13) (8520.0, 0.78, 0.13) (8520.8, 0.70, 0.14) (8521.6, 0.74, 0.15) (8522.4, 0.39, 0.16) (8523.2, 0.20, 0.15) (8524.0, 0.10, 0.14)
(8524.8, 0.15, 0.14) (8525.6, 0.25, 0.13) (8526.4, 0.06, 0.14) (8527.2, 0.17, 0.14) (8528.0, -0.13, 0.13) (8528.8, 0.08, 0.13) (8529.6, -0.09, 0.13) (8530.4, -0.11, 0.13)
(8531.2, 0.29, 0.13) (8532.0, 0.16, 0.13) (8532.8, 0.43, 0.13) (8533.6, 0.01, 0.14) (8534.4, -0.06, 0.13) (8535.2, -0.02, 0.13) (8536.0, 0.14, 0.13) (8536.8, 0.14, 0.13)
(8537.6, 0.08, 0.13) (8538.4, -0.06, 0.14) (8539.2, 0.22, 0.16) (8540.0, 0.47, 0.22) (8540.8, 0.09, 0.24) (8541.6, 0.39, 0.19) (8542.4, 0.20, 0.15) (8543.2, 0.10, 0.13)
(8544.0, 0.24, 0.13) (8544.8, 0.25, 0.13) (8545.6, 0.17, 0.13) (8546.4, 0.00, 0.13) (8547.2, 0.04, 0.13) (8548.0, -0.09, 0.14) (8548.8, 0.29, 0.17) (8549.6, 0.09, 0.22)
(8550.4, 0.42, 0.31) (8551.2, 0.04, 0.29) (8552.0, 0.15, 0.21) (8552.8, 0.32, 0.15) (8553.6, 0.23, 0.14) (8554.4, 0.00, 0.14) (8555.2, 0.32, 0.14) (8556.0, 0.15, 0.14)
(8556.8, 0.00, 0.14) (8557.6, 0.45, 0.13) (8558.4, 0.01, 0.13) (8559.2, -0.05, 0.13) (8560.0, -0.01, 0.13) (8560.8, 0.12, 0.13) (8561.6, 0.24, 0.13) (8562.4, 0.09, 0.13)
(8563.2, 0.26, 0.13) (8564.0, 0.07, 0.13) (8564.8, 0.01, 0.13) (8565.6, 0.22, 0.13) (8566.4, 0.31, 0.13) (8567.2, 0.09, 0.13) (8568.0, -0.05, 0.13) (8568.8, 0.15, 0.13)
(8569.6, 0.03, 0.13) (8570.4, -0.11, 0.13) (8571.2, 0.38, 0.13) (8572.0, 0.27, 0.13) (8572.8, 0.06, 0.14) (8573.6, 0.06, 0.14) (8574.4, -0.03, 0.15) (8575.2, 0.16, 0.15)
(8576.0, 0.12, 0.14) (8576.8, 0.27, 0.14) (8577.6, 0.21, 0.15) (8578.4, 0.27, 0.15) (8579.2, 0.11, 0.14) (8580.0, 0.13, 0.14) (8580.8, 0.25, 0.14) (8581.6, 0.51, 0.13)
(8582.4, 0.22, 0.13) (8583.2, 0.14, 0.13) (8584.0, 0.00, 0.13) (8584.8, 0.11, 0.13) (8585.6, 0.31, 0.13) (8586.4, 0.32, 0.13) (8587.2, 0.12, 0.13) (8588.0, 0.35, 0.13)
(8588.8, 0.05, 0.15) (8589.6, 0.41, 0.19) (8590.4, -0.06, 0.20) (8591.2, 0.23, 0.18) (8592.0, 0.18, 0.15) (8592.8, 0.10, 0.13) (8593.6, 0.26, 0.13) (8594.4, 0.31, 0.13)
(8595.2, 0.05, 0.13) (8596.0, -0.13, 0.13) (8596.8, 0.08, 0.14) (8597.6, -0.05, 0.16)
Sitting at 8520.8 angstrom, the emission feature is [N II] 6583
